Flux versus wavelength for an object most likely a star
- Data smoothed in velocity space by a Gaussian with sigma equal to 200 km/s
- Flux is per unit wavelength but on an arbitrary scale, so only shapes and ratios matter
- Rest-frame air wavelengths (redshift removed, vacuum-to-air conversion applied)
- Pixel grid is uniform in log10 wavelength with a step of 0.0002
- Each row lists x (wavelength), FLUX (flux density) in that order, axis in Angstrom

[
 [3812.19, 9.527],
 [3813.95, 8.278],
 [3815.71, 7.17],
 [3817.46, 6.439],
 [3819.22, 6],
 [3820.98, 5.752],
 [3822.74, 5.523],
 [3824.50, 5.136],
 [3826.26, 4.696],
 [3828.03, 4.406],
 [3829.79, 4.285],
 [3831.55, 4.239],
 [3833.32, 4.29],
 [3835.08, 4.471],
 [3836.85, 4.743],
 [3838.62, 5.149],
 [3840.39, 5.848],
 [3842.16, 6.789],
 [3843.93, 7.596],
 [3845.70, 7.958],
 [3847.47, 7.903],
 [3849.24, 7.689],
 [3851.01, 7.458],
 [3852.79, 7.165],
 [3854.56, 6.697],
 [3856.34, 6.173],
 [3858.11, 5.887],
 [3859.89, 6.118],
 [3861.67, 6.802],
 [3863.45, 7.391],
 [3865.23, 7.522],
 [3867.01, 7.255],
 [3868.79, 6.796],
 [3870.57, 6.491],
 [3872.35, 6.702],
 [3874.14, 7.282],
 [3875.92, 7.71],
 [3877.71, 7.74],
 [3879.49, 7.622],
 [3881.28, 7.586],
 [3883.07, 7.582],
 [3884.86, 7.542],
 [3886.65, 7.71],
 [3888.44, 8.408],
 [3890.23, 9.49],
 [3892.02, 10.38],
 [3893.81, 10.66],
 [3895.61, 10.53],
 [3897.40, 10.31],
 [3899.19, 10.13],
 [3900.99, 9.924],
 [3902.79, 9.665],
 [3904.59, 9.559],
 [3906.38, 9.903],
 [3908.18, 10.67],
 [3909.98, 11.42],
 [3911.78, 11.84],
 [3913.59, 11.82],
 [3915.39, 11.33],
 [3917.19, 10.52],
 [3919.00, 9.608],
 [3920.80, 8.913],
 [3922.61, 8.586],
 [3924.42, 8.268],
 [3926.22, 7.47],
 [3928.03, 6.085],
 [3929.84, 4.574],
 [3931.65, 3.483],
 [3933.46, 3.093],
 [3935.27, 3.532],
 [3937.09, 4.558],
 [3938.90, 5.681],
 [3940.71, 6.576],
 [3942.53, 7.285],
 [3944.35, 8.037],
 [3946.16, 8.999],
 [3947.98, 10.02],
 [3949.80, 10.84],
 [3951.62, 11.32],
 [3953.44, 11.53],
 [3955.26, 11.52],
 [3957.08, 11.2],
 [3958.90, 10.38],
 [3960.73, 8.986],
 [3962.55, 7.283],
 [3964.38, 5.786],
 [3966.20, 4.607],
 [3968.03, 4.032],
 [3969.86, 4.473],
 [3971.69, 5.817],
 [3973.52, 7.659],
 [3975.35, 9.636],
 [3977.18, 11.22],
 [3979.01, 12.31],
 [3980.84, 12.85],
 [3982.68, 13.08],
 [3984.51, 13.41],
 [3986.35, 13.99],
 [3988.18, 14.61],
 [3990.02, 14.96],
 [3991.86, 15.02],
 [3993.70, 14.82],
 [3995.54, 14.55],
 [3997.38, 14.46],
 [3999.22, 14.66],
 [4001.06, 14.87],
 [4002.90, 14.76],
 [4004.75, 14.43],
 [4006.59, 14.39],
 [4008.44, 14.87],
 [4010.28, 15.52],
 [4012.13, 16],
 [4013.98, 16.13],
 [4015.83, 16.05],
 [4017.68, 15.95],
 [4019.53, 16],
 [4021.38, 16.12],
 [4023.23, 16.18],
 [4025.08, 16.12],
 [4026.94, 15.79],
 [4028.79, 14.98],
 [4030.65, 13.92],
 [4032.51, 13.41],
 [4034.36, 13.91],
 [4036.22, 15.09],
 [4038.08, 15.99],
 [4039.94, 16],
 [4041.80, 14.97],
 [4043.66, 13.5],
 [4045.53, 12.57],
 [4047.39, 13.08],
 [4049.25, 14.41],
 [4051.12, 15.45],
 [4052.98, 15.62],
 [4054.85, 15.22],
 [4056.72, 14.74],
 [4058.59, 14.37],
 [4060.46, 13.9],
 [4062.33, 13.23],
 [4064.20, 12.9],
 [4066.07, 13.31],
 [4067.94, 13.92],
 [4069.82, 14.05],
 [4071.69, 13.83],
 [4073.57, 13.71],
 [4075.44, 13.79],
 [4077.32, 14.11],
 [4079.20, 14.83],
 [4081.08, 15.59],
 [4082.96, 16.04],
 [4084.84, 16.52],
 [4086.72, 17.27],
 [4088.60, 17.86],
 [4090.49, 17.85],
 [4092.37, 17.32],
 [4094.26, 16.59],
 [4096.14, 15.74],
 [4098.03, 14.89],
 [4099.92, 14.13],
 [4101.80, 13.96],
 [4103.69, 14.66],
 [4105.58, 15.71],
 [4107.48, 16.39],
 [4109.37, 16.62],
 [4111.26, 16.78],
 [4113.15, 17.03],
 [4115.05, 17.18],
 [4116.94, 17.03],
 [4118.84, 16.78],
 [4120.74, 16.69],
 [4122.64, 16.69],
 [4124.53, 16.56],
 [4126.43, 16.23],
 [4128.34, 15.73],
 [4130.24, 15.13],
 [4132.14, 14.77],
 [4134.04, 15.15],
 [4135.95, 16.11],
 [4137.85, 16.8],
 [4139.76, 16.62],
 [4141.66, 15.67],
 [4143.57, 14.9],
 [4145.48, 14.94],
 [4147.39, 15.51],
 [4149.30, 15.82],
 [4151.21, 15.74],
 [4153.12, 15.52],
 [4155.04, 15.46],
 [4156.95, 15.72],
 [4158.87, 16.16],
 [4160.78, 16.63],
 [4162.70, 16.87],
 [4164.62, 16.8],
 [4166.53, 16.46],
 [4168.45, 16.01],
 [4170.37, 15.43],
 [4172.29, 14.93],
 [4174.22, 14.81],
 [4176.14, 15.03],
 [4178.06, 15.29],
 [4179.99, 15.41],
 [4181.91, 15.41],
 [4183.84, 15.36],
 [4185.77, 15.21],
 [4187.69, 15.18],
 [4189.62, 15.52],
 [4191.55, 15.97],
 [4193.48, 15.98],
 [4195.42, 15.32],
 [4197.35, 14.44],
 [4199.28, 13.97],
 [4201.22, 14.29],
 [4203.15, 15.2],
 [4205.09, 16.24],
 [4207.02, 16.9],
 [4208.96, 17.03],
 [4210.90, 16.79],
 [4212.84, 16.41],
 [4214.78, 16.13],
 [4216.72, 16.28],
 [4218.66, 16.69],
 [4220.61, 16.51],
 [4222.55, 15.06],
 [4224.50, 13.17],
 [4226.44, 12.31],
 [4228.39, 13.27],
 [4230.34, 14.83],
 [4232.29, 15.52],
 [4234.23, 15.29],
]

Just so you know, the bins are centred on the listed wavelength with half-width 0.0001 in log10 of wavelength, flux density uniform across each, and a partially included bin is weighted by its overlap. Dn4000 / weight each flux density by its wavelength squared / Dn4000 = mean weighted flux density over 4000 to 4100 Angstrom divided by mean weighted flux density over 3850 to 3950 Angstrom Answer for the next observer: 2.02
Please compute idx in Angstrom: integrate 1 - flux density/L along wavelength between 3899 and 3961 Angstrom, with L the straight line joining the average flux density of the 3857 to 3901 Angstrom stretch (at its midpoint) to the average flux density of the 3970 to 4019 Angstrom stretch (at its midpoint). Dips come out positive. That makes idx 9.57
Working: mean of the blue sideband 8.02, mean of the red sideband 13.6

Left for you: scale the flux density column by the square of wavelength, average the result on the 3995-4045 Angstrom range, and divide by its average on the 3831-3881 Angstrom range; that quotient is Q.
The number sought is 2.47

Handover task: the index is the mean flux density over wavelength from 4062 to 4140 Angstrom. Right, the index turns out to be 15.6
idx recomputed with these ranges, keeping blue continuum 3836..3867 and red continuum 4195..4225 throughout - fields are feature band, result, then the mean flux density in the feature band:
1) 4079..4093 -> -4.58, 16.7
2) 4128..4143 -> -2.04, 15.7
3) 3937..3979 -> 4.93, 8.31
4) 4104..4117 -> -3.27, 16.6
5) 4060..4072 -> -1.44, 13.6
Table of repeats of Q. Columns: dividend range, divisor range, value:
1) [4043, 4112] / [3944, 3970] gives 1.83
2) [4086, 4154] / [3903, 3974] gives 2.16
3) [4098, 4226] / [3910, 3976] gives 2.21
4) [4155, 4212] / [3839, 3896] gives 2.43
